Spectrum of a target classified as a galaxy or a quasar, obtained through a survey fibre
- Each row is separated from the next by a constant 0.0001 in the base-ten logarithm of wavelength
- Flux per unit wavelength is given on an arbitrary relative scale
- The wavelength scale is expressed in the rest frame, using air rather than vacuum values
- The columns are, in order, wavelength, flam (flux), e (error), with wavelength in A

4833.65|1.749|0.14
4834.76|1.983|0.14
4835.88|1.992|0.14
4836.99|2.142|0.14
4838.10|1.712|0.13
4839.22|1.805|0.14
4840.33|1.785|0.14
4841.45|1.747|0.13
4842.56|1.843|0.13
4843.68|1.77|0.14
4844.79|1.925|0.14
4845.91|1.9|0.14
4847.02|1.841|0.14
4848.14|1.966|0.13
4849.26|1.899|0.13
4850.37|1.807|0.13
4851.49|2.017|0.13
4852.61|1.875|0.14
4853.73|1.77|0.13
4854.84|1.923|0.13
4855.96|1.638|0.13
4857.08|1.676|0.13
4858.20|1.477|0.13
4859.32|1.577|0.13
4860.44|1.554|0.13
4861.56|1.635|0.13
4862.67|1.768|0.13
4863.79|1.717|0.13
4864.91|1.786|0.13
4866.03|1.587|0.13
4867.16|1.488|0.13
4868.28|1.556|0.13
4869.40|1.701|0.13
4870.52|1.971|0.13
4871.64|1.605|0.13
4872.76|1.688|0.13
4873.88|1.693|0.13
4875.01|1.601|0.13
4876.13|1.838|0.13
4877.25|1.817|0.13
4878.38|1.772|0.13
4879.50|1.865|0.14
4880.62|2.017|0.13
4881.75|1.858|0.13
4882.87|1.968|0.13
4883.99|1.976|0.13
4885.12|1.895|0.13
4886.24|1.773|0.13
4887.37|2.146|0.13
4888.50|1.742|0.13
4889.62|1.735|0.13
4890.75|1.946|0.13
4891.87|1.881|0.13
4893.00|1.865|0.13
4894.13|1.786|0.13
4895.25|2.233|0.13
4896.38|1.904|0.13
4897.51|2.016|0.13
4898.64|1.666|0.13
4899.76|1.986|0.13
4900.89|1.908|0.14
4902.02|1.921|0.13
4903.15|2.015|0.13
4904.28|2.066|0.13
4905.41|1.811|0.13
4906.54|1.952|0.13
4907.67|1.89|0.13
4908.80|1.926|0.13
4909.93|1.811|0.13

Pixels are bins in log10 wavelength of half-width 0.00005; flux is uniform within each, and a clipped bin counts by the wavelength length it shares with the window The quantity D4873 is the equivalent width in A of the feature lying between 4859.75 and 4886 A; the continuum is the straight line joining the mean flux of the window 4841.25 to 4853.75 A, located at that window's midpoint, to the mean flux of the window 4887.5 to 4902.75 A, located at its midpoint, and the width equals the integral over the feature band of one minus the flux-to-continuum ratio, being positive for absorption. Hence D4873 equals 1.84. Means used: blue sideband 1.87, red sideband 1.9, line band 1.75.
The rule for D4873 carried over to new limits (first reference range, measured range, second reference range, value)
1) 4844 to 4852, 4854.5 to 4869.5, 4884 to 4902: 2.0 A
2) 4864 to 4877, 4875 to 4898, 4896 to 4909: -1.1 A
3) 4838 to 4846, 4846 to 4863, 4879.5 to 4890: 0.7 A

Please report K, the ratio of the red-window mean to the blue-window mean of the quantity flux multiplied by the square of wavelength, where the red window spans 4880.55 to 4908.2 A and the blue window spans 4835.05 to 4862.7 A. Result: 1.08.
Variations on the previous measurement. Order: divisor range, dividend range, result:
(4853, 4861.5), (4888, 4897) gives 1.15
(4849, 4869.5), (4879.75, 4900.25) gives 1.13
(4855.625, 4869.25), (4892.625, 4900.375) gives 1.20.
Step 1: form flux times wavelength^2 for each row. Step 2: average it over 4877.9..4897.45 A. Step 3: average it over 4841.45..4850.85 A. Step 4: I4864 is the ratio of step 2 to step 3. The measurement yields 1.04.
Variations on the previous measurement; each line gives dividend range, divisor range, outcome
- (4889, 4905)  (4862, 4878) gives 1.14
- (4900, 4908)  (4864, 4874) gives 1.17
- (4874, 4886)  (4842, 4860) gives 1.04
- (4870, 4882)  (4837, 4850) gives 0.98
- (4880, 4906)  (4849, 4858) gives 1.08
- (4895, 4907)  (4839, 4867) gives 1.12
